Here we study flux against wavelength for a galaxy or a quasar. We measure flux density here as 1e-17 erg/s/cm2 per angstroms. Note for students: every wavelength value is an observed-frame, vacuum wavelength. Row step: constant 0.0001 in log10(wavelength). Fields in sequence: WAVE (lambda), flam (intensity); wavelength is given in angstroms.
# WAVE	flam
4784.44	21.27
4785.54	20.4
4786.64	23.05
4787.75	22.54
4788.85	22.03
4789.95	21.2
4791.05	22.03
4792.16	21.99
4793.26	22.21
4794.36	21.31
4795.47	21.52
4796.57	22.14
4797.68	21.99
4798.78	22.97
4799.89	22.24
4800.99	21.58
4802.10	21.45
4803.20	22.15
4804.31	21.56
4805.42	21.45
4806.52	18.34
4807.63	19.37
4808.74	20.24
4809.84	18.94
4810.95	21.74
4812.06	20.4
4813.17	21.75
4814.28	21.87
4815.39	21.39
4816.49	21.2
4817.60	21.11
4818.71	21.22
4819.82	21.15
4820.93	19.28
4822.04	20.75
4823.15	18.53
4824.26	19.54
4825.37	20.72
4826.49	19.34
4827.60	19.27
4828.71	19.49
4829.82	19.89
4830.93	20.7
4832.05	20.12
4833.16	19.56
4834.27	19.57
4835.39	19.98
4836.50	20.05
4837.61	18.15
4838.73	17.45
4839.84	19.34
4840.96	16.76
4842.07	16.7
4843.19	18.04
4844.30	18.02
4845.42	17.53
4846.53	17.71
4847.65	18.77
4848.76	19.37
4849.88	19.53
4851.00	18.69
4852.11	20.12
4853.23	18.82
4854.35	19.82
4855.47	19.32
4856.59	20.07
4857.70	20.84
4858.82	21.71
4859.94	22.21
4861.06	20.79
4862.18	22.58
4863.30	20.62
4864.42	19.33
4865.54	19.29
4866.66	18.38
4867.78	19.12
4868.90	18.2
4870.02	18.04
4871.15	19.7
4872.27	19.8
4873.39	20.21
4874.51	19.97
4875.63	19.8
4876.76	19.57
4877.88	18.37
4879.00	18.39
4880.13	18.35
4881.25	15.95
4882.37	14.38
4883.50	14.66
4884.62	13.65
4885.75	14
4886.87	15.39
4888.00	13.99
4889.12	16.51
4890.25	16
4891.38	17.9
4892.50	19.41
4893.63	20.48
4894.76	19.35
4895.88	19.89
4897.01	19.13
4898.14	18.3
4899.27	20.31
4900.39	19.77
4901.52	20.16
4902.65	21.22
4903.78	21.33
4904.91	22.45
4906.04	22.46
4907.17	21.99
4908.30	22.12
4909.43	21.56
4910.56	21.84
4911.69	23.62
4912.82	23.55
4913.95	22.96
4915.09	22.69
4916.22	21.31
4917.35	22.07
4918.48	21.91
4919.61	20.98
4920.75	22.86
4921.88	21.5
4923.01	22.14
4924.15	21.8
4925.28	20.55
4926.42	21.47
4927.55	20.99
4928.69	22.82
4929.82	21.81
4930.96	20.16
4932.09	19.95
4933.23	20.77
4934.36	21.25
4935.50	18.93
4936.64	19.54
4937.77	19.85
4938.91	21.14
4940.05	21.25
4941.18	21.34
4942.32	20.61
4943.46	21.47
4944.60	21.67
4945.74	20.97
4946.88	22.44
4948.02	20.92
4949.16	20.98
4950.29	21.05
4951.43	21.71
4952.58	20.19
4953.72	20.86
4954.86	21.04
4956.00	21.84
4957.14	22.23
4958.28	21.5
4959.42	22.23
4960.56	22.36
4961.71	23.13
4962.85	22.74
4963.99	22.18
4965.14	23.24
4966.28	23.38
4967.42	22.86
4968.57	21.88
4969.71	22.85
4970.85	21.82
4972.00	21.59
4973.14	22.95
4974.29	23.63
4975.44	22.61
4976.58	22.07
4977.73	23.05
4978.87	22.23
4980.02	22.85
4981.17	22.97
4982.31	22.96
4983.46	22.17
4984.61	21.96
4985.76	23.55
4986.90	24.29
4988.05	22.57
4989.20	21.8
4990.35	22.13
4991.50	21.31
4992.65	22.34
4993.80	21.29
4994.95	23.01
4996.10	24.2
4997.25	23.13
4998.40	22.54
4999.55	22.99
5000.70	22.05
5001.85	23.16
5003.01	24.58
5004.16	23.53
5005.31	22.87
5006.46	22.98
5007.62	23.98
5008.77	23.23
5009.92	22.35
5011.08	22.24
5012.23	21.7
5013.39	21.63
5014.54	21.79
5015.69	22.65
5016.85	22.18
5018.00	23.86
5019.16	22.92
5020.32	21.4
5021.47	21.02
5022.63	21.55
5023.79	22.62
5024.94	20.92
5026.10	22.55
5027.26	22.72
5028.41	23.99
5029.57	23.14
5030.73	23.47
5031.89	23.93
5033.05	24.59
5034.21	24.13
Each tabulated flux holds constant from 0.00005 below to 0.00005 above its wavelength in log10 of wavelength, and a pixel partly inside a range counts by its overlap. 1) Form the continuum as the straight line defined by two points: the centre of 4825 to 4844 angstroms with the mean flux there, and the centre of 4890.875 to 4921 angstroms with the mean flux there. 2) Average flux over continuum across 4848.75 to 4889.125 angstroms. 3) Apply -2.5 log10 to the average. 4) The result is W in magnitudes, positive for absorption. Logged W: 0.079 mag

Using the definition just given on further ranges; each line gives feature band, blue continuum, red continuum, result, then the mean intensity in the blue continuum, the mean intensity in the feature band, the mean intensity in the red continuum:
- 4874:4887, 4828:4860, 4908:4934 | 0.20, 19.2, 16.9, 21.8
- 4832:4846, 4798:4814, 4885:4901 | 0.08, 21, 18.5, 17.8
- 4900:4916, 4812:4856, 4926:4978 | -0.06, 19.5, 22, 21.6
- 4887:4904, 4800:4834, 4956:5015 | 0.15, 20.5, 18.8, 22.6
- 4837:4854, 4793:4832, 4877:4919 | 0.11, 20.8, 18.4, 19.4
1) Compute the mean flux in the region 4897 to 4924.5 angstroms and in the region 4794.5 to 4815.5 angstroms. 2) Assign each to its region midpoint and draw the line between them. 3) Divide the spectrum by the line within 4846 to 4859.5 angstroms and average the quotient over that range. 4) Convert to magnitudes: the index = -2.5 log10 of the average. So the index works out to 0.10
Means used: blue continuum 21.2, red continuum 21.6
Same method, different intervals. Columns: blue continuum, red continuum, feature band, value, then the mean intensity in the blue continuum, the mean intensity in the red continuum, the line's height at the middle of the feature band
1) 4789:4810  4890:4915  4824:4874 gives 0.091 mag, 21.4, 20.8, 21.1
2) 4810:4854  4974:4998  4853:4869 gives 0.000 mag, 19.6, 22.7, 20.2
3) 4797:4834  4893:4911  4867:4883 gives 0.121 mag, 20.6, 20.8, 20.7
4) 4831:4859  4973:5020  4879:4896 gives 0.204 mag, 19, 22.7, 20.1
